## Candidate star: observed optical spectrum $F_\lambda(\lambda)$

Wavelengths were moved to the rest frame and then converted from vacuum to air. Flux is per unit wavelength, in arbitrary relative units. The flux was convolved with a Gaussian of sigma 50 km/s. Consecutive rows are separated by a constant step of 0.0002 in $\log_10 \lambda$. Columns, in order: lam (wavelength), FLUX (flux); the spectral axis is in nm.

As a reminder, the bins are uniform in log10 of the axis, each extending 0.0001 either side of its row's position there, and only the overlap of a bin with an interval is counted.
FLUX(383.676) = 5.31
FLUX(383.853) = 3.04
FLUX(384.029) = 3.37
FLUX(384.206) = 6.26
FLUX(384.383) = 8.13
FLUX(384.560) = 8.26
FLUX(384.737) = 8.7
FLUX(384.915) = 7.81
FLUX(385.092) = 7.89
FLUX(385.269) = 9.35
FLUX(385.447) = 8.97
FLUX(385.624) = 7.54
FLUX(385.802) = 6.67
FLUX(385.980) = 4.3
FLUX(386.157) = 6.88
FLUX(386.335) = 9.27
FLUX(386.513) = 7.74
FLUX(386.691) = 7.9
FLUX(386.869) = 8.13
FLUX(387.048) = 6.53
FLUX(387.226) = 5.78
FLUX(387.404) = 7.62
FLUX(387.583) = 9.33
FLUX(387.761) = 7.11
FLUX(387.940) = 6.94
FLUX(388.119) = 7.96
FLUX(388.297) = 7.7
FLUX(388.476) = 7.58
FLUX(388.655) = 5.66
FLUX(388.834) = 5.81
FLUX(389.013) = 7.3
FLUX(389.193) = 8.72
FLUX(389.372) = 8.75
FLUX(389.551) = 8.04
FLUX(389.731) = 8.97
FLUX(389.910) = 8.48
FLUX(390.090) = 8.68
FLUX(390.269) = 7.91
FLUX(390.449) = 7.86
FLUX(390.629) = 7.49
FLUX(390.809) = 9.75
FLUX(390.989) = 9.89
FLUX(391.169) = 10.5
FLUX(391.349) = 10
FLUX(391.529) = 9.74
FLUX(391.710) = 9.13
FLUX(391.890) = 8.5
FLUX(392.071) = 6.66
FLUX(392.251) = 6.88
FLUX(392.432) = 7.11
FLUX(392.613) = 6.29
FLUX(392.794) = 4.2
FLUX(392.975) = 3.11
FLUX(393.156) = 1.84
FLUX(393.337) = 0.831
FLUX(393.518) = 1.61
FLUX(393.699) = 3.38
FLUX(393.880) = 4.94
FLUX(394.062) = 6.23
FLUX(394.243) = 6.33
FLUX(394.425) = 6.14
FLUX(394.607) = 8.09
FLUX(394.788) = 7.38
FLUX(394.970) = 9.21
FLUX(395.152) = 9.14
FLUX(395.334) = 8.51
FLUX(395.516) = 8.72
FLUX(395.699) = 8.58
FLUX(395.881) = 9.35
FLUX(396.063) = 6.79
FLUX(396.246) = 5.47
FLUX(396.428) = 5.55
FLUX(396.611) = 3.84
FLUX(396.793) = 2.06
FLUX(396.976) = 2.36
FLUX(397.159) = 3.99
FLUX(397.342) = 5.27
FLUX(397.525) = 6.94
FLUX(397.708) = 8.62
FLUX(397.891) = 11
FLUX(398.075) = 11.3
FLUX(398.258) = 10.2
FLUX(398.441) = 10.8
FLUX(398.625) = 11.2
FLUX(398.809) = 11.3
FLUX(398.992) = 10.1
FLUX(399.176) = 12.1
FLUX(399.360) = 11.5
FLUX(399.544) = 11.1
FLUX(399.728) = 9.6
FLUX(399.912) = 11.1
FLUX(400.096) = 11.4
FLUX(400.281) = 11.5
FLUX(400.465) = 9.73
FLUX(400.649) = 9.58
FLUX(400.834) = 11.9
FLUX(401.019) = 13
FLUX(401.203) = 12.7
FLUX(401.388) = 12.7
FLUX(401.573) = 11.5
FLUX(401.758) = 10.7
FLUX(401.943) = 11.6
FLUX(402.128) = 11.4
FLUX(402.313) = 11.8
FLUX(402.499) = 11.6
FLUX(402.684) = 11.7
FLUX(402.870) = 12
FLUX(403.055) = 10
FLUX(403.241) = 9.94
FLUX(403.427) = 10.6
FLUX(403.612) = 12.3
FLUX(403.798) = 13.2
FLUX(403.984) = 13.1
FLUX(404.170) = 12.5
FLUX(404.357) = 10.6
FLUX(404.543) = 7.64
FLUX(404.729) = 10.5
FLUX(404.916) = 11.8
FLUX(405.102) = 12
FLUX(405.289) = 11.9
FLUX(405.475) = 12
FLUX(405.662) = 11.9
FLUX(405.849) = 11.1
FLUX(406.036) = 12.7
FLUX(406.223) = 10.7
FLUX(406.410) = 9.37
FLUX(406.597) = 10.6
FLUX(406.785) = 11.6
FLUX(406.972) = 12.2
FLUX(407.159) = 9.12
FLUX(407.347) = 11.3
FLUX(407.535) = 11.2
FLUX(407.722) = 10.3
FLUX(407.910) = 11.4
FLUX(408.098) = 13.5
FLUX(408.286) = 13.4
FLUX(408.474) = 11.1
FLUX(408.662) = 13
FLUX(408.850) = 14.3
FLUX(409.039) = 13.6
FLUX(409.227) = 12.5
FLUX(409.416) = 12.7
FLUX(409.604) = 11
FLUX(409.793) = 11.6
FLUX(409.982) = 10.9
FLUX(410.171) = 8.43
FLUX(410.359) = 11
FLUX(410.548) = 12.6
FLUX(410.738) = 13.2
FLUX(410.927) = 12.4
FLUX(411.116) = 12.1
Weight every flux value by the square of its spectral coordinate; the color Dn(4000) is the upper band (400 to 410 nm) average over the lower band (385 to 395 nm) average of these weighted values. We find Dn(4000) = 1.7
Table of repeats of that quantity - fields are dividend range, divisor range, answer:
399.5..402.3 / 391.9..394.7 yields 2.35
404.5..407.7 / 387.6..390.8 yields 1.55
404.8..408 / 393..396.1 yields 1.91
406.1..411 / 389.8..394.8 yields 1.88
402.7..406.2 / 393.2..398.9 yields 1.72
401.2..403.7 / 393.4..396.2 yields 1.72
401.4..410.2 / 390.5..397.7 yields 1.89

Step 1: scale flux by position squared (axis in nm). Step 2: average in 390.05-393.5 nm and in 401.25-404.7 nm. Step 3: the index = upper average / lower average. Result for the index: 1.7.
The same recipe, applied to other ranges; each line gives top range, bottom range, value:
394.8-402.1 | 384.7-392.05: 1.22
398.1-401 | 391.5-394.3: 2.13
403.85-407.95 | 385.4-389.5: 1.66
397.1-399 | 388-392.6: 1.17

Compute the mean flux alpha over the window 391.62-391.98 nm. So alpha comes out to 8.83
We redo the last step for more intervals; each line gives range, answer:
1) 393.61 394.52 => 5.42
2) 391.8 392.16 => 7.58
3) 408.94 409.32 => 13.1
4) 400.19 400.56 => 10.6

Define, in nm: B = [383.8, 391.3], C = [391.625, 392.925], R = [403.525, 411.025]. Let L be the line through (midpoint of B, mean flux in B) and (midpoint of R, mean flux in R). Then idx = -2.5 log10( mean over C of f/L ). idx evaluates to 0.25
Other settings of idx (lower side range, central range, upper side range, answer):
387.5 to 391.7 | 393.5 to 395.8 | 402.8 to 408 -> 0.31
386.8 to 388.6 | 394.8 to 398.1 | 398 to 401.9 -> 0.40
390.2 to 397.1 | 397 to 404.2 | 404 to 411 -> -0.18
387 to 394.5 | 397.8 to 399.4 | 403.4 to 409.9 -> -0.19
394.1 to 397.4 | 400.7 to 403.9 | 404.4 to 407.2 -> -0.23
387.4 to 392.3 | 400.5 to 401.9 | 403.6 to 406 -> -0.08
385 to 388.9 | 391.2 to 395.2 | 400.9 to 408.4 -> 0.37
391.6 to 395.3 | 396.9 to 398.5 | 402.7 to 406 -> 0.04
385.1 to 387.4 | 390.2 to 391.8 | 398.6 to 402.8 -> -0.05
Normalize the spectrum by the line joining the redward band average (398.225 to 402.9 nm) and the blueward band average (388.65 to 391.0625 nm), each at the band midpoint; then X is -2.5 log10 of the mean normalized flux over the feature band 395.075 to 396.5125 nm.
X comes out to 0.26 mag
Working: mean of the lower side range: 8.17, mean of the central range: 7.76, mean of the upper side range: 11.3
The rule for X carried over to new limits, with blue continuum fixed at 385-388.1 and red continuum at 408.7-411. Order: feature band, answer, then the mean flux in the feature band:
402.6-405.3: -0.04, 11.3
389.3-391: -0.04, 8.52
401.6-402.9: -0.09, 11.5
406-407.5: 0.05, 10.9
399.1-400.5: -0.10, 11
